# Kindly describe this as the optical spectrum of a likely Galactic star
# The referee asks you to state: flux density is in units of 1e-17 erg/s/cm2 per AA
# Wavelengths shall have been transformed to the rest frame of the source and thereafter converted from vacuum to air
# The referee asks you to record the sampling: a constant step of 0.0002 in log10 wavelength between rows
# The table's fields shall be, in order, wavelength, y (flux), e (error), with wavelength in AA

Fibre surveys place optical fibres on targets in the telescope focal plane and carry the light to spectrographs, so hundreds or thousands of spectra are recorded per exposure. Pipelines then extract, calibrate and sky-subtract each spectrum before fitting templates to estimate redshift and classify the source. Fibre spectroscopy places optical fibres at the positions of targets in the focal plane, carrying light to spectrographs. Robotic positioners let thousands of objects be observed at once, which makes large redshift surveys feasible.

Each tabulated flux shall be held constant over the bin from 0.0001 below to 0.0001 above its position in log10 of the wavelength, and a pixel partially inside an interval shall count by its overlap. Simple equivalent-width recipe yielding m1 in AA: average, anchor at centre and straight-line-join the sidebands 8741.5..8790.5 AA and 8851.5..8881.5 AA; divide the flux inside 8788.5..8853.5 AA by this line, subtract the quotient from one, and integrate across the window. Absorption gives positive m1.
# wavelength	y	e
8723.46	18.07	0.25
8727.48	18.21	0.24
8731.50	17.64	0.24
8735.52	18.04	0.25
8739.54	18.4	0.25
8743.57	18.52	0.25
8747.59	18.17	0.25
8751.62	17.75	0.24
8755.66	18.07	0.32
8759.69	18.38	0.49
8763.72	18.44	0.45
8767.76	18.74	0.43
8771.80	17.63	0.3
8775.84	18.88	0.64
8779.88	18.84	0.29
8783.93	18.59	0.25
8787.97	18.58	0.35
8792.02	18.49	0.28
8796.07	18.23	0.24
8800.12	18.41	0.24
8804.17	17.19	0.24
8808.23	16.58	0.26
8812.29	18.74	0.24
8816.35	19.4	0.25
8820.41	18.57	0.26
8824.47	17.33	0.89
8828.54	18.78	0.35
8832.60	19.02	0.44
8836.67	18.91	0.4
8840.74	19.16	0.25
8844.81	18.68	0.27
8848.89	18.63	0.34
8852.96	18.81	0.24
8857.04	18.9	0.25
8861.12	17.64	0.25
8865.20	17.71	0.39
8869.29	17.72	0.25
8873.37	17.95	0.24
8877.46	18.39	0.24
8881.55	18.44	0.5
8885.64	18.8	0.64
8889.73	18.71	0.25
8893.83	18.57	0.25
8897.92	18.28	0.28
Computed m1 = -0.59 AA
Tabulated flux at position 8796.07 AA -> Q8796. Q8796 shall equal 18.23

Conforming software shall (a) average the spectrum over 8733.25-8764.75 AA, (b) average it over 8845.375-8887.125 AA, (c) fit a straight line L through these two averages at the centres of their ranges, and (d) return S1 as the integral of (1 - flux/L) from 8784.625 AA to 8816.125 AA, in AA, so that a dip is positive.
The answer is 0.2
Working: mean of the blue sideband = 18.2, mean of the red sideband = 18.3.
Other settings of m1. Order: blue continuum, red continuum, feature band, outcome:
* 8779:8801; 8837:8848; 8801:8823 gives 0.68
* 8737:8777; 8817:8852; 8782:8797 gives -0.03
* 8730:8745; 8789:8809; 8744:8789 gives -0.85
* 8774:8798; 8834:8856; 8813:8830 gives 0.20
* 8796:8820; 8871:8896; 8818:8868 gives -0.63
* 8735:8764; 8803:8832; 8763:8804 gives -0.54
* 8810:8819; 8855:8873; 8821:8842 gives 0.01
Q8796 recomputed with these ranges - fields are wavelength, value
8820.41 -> 18.57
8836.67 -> 18.91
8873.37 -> 17.95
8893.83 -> 18.57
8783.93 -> 18.59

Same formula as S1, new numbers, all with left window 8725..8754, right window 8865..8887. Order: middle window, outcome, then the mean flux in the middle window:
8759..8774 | -0.1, 18.3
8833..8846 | -0.6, 18.9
